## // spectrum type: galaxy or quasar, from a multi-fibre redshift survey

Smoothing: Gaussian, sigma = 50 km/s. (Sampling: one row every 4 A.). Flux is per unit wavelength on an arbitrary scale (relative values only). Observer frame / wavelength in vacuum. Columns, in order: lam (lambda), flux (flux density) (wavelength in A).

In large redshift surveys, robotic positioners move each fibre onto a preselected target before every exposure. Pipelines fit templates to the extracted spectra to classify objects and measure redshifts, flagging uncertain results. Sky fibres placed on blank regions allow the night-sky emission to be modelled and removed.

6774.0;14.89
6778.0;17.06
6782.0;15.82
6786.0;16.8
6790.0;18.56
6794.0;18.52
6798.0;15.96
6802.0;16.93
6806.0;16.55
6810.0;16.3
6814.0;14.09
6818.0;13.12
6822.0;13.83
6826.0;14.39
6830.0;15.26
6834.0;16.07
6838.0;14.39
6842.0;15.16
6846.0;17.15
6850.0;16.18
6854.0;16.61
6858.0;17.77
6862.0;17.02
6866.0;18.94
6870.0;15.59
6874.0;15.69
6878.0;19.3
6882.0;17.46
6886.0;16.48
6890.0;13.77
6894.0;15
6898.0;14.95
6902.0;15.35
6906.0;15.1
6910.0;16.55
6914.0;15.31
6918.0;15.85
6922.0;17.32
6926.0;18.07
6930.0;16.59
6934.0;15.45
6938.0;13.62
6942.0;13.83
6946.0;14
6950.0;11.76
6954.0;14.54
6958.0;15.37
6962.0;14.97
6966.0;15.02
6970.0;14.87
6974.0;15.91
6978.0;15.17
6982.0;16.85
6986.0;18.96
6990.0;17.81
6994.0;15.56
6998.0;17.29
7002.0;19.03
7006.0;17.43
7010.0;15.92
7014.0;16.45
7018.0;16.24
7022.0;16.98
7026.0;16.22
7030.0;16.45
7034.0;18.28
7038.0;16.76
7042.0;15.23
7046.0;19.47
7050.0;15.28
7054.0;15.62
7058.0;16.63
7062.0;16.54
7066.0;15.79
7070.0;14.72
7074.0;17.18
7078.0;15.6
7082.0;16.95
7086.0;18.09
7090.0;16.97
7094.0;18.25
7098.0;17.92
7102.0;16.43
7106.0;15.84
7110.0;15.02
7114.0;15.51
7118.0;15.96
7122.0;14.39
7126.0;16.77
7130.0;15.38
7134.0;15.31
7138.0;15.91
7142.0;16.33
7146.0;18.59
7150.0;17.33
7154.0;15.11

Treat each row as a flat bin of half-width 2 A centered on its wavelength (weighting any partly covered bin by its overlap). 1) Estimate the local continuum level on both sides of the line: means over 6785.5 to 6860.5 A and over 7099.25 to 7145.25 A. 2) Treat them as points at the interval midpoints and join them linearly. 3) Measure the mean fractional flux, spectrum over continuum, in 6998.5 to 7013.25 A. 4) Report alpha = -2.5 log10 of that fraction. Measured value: -0.10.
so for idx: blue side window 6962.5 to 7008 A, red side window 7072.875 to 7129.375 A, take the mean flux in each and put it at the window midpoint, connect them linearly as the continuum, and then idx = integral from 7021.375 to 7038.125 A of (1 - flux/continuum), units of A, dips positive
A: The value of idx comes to -0.4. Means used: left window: 16.7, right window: 16.5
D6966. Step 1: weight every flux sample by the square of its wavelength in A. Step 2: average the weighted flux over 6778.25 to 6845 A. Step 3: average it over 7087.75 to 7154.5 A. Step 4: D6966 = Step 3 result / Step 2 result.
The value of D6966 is 1.13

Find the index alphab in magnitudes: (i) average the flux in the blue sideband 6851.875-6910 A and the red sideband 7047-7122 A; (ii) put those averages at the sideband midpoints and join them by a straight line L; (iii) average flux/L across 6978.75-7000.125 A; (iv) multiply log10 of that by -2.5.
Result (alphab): -0.05 mag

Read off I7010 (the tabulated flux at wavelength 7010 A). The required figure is 15.92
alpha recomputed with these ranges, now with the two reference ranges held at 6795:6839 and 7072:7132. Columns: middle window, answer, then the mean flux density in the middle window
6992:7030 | -0.048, 16.8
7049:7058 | 0.033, 15.7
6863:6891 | -0.091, 16.9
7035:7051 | -0.046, 16.9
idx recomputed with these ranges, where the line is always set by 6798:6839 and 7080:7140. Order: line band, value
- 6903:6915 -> -0.11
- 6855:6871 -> -2.15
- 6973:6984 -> -0.13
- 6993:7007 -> -1.38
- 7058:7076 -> 0.02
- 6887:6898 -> 0.55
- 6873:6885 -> -1.68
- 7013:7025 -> -0.44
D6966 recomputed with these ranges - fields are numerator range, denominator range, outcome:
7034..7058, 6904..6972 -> 1.13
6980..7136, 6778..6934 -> 1.09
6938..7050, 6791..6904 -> 1.05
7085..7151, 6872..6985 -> 1.12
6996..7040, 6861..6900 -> 1.08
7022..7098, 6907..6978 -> 1.13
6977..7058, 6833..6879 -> 1.06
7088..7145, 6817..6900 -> 1.09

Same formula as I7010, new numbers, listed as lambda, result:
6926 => 18.07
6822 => 13.83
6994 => 15.56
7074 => 17.18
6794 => 18.52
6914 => 15.31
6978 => 15.17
